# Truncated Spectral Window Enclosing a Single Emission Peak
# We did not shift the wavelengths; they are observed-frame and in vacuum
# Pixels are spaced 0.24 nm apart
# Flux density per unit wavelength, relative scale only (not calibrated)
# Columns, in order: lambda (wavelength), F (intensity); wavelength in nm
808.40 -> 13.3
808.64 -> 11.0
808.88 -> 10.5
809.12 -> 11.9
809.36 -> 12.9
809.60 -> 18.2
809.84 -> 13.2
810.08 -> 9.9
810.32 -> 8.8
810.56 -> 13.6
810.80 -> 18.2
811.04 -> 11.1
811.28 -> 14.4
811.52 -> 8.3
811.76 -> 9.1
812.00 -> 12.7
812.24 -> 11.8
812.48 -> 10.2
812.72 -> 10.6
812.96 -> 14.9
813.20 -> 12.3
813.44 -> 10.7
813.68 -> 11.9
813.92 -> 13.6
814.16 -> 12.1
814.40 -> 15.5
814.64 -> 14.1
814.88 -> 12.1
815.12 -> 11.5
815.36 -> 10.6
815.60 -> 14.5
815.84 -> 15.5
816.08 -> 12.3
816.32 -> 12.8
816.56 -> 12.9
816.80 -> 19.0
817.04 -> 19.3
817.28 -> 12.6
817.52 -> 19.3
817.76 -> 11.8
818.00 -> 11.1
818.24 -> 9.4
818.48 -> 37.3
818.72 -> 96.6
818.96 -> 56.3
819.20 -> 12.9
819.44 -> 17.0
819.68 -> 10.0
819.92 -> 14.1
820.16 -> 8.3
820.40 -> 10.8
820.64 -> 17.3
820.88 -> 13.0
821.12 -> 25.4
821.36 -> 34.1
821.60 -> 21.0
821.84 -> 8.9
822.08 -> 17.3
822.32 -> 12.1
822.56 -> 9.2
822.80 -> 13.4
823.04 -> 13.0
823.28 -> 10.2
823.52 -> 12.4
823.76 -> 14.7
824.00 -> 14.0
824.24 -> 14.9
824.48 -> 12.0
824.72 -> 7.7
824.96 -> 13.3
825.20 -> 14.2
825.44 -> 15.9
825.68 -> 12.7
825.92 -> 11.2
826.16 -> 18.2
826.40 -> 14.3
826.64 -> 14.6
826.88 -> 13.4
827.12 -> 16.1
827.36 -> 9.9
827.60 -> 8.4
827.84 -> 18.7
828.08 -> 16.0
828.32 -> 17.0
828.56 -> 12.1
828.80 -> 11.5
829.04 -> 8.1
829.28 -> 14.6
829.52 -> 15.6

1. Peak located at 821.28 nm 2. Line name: [N II] 6583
